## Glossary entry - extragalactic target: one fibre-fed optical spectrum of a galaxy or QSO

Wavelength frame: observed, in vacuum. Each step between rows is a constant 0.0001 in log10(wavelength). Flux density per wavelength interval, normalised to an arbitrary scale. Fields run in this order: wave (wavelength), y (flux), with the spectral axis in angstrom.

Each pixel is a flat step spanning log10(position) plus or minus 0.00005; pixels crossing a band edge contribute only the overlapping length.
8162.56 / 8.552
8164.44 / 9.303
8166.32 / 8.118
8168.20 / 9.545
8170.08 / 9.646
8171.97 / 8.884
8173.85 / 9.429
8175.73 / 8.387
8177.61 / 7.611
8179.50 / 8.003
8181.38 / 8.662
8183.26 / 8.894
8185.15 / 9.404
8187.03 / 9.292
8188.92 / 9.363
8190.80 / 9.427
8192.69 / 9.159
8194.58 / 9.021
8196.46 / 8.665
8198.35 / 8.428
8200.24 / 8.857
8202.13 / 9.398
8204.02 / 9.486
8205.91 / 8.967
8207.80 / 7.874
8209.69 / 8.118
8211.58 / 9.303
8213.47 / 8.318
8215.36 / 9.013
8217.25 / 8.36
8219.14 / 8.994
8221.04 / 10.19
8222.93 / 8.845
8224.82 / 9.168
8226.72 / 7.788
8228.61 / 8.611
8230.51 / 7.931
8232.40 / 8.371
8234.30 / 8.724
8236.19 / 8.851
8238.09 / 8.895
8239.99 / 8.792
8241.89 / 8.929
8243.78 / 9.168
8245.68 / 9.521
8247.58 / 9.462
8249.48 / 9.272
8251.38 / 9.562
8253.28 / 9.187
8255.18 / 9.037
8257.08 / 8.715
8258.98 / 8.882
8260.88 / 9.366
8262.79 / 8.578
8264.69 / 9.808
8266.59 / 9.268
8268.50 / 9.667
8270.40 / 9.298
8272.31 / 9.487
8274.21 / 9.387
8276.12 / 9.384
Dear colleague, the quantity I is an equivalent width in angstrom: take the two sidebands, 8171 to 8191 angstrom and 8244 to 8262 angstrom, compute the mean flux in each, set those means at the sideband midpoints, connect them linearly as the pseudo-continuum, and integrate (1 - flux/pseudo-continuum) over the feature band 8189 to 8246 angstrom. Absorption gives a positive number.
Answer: 1.2 angstrom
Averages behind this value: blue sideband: 8.83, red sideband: 9.21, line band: 8.84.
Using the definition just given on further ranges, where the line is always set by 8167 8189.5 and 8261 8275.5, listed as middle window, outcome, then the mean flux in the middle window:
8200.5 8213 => 0.3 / 8.84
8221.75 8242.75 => 1.2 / 8.64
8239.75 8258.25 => 0.2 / 9.18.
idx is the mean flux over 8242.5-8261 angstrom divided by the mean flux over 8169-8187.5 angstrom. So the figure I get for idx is 1.04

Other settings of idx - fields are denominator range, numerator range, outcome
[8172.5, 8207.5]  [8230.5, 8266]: 1.02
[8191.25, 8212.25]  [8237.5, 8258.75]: 1.03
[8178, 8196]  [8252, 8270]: 1.02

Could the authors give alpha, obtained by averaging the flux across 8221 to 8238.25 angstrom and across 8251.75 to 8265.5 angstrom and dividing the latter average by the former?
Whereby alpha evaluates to 1.1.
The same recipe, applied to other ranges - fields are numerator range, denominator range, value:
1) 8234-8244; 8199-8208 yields 0.99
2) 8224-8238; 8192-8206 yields 0.95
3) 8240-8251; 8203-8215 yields 1.06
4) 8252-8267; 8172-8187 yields 1.05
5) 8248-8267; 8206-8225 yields 1.04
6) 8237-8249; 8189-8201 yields 1.02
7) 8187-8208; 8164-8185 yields 1.03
